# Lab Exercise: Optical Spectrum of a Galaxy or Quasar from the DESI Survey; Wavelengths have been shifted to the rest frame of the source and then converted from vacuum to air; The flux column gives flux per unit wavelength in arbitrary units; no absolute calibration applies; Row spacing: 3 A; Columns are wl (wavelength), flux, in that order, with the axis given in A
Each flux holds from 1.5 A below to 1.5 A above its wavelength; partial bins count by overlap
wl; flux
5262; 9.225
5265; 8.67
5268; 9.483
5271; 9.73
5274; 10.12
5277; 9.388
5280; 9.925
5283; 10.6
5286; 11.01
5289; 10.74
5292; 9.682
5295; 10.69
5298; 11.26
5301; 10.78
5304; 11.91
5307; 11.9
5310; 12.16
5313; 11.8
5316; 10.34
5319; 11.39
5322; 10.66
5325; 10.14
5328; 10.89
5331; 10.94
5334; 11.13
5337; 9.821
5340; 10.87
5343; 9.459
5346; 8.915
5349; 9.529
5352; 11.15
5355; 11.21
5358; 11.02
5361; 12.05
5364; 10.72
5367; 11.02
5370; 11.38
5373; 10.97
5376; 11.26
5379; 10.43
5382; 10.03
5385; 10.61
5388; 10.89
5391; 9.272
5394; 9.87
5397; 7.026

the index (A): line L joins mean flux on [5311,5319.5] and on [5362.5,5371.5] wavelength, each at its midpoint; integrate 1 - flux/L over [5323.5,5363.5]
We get 2.0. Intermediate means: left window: 11.2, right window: 11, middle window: 10.6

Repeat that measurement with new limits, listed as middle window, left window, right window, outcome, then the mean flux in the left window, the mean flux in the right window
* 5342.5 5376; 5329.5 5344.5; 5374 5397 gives -1.4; 10.4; 10.1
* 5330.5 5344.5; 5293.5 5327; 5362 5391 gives 0.8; 11.2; 10.8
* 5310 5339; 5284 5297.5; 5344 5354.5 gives -1.8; 10.6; 9.97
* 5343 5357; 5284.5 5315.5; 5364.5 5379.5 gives 1.2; 11.2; 11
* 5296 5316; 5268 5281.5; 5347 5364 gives -2.6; 9.76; 10.9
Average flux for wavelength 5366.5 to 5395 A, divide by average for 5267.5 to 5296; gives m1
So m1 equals 1.04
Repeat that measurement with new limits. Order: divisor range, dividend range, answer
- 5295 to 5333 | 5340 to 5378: 0.96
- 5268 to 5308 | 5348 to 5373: 1.05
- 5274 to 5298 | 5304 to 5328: 1.09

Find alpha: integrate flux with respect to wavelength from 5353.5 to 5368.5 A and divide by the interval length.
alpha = 11.2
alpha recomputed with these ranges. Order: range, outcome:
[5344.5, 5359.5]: 10.4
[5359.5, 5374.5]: 11.2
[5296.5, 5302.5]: 11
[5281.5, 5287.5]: 10.8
